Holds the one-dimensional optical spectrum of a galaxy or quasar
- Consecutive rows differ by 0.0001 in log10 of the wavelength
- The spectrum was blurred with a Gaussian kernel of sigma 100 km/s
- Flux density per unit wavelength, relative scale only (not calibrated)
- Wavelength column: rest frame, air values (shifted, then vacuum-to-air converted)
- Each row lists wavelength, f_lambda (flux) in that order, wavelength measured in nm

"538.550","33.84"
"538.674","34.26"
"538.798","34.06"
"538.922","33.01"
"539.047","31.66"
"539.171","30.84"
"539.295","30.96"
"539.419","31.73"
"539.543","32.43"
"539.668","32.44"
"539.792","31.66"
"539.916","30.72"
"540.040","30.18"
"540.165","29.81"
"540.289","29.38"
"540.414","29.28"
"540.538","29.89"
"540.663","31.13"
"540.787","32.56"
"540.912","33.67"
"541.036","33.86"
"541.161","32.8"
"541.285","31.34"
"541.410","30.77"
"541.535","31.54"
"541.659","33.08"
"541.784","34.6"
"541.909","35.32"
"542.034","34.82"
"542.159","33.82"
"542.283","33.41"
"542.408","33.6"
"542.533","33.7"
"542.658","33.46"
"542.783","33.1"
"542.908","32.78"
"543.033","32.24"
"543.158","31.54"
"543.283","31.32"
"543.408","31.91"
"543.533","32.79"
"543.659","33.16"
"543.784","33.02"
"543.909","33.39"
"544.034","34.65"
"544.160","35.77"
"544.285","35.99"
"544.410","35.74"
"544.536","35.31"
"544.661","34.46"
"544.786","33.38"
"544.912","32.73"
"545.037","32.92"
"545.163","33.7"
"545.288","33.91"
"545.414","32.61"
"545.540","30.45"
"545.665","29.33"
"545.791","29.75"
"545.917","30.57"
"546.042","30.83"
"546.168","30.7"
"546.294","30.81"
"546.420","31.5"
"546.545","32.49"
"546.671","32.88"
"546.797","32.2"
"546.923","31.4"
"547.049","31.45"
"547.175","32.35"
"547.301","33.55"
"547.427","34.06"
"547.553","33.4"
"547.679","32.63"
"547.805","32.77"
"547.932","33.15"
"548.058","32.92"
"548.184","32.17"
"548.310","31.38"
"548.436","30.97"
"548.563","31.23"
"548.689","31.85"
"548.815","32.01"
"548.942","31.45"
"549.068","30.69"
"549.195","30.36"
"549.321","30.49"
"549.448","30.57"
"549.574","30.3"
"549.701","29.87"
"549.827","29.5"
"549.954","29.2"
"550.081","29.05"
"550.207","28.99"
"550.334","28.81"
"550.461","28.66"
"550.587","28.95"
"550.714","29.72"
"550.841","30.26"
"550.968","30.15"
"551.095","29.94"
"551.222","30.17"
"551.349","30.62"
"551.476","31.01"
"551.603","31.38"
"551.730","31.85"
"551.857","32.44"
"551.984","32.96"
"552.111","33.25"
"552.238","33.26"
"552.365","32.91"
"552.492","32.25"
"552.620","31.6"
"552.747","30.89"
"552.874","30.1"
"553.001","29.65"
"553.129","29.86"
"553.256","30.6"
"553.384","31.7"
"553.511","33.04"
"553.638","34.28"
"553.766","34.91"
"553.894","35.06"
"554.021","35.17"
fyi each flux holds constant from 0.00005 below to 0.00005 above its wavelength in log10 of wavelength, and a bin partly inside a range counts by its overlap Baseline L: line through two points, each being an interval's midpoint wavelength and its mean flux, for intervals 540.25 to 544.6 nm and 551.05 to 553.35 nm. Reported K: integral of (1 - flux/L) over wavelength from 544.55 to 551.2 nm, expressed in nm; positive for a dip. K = 0.16 nm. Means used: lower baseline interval 33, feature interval 31.4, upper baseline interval 31.4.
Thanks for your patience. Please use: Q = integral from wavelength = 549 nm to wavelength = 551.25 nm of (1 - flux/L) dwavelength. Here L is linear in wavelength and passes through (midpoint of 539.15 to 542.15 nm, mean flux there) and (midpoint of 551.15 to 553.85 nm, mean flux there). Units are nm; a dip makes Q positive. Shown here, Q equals 0.149 nm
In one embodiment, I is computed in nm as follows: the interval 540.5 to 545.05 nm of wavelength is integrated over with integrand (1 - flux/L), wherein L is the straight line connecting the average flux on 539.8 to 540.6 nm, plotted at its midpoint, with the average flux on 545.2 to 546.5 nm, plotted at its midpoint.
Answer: -0.41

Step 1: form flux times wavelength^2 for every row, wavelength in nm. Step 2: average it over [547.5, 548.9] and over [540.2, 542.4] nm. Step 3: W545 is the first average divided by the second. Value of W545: 1.0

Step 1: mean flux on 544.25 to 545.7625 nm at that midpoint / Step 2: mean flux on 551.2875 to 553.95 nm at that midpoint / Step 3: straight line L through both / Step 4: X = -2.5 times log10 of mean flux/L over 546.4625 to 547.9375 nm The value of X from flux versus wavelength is 0.01 mag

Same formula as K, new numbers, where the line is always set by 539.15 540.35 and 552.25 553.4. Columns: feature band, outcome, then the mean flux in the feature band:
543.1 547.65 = -0.23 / 32.7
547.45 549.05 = -0.06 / 32.2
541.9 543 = -0.09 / 33.7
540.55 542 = -0.08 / 32.7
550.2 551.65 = 0.06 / 29.9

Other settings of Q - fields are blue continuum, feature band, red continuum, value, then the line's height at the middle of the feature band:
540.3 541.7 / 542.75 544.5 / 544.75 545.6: -0.056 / 32.4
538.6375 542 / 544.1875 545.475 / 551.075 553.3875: -0.096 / 31.8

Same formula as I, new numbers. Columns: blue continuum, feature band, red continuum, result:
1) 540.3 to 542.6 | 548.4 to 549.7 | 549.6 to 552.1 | -0.01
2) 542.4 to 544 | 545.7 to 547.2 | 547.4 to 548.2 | 0.07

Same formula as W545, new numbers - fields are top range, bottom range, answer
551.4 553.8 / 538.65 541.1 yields 1.06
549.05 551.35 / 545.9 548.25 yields 0.93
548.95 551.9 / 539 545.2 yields 0.95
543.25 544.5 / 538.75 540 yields 1.08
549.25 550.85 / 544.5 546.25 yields 0.94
